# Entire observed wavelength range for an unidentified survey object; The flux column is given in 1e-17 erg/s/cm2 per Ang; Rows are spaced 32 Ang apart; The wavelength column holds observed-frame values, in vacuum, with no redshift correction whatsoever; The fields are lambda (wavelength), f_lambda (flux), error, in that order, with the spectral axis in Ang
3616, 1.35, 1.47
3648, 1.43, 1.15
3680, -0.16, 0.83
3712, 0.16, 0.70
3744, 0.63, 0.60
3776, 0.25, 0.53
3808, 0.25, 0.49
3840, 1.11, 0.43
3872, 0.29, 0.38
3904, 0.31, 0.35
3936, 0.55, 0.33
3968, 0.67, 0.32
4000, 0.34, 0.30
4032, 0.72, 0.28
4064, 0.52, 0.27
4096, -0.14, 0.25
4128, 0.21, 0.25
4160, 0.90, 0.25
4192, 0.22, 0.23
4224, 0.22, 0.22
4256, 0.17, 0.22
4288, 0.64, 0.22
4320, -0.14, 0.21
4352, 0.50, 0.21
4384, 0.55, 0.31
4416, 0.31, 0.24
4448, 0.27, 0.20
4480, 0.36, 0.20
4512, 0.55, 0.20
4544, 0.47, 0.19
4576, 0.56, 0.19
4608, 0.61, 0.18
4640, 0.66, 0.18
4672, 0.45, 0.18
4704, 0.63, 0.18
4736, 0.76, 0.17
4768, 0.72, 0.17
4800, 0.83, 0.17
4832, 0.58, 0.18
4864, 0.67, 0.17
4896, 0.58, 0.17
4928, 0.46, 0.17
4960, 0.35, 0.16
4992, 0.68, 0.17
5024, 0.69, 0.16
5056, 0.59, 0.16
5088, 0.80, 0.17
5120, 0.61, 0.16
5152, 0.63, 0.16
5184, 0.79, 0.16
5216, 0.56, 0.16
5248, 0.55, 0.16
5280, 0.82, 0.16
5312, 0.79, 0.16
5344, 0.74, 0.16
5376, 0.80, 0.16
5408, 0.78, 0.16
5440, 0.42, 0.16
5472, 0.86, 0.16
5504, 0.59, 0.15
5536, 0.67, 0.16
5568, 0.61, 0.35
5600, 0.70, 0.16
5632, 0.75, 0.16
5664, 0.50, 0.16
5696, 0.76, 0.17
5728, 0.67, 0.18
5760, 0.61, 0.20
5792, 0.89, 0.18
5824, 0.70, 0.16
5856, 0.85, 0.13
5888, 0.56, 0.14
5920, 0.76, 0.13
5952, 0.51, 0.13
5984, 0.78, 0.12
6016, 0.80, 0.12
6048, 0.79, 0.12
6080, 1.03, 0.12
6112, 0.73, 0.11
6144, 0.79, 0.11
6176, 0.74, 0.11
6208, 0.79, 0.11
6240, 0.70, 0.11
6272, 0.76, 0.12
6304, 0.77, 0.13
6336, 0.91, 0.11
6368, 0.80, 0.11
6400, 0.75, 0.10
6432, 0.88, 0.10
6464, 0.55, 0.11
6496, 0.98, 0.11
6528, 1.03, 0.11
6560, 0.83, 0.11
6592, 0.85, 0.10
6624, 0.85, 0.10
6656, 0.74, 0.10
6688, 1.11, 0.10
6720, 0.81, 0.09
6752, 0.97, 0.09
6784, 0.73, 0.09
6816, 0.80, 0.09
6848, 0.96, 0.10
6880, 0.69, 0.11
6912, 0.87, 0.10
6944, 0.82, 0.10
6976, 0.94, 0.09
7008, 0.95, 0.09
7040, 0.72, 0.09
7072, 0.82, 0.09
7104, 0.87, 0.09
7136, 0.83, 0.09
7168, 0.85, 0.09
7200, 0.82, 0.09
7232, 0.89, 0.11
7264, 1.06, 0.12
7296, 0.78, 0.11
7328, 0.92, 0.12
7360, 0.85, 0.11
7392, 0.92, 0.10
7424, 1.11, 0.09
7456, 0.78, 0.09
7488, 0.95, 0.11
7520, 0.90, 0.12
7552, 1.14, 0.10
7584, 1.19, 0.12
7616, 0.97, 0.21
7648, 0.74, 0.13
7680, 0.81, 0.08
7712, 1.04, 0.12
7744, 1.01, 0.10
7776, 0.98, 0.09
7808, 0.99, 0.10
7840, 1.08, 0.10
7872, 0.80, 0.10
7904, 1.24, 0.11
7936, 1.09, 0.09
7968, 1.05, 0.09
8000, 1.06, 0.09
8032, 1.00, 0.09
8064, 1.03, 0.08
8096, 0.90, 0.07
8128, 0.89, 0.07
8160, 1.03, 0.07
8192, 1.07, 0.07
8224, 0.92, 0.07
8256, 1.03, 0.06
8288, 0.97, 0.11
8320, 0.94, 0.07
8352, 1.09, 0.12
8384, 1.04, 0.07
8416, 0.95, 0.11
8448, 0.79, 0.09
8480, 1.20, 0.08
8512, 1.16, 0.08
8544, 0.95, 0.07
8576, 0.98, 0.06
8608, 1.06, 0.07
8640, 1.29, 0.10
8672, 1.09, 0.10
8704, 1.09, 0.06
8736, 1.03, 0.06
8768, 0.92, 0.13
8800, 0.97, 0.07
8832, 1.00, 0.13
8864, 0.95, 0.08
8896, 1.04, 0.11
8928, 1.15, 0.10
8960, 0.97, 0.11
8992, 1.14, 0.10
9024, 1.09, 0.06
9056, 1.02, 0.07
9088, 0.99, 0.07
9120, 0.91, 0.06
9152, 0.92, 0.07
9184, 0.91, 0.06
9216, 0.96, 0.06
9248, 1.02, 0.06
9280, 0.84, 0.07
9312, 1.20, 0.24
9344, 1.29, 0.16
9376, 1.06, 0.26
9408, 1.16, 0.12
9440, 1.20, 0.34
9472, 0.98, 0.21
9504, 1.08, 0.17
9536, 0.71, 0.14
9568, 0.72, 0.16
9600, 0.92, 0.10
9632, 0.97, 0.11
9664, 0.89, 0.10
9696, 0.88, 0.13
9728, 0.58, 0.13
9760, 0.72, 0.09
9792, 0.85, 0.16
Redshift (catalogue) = 0.149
